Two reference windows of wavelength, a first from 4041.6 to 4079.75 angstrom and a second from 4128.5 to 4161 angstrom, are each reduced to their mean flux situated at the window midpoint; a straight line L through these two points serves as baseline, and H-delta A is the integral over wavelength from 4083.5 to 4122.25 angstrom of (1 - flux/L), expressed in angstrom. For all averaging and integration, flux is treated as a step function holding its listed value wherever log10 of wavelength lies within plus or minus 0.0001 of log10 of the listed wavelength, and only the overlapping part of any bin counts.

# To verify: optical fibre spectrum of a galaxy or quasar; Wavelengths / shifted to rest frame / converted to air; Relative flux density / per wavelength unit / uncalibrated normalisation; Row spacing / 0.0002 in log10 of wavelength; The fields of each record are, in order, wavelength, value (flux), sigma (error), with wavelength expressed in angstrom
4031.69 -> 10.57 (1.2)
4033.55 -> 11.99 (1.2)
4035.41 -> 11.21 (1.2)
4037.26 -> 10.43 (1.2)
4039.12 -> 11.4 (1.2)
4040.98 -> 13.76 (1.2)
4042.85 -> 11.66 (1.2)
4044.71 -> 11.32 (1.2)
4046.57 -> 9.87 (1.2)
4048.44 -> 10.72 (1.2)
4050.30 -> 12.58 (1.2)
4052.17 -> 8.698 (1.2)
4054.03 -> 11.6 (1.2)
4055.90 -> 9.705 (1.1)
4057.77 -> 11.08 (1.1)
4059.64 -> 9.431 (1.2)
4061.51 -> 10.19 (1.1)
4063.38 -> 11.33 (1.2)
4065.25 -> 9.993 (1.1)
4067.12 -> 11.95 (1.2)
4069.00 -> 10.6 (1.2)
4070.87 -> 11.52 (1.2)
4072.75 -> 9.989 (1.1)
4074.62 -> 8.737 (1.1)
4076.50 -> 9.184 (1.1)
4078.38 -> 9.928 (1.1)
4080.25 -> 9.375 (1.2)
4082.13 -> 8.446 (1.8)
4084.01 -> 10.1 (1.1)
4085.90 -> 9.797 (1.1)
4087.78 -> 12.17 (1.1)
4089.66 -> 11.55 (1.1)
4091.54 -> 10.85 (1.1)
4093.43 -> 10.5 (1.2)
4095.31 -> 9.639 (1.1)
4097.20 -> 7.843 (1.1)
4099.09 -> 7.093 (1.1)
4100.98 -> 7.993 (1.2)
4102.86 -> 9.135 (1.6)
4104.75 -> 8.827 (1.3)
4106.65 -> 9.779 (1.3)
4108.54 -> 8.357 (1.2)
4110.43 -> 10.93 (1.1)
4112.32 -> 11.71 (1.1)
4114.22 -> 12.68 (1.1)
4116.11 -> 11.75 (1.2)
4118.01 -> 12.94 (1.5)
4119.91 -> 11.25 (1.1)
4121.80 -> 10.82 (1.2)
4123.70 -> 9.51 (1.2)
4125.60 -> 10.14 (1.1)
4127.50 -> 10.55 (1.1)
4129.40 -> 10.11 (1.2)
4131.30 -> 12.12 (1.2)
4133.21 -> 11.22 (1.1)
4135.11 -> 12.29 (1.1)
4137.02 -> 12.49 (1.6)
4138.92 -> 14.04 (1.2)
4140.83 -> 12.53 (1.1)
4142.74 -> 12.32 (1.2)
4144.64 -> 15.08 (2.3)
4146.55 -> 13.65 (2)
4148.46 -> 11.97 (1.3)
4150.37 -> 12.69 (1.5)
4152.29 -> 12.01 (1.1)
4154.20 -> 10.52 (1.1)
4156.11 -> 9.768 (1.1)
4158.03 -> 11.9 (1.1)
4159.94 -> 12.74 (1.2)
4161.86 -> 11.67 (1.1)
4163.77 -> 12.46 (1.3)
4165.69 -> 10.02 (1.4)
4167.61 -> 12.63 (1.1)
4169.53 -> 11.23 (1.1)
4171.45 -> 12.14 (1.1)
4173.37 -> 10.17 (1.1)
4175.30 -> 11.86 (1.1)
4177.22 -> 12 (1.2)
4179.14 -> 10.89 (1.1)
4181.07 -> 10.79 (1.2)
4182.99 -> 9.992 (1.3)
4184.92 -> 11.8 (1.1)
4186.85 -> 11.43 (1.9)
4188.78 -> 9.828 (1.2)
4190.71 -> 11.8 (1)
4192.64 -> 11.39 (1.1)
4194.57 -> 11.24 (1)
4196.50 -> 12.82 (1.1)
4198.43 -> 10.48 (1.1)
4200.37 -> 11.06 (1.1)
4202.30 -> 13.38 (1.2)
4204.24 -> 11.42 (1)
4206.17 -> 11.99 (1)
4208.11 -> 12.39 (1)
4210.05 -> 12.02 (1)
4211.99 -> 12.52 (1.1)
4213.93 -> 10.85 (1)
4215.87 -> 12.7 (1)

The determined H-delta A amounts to 3.7 angstrom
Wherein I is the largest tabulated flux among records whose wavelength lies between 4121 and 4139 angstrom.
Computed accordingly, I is 14.04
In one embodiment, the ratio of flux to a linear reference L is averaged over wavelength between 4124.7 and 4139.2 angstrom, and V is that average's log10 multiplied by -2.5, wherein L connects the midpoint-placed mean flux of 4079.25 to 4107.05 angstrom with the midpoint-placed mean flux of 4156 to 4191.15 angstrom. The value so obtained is -0.11 mag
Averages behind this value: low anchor 9.54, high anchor 11.4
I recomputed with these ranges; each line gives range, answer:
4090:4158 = 15.08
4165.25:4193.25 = 12.63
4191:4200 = 12.82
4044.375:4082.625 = 12.58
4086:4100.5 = 12.17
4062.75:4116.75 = 12.68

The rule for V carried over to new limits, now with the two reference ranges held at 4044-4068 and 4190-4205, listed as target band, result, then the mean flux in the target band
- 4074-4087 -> 0.15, 9.41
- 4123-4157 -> -0.05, 11.9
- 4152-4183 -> 0.01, 11.4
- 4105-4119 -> 0.00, 11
